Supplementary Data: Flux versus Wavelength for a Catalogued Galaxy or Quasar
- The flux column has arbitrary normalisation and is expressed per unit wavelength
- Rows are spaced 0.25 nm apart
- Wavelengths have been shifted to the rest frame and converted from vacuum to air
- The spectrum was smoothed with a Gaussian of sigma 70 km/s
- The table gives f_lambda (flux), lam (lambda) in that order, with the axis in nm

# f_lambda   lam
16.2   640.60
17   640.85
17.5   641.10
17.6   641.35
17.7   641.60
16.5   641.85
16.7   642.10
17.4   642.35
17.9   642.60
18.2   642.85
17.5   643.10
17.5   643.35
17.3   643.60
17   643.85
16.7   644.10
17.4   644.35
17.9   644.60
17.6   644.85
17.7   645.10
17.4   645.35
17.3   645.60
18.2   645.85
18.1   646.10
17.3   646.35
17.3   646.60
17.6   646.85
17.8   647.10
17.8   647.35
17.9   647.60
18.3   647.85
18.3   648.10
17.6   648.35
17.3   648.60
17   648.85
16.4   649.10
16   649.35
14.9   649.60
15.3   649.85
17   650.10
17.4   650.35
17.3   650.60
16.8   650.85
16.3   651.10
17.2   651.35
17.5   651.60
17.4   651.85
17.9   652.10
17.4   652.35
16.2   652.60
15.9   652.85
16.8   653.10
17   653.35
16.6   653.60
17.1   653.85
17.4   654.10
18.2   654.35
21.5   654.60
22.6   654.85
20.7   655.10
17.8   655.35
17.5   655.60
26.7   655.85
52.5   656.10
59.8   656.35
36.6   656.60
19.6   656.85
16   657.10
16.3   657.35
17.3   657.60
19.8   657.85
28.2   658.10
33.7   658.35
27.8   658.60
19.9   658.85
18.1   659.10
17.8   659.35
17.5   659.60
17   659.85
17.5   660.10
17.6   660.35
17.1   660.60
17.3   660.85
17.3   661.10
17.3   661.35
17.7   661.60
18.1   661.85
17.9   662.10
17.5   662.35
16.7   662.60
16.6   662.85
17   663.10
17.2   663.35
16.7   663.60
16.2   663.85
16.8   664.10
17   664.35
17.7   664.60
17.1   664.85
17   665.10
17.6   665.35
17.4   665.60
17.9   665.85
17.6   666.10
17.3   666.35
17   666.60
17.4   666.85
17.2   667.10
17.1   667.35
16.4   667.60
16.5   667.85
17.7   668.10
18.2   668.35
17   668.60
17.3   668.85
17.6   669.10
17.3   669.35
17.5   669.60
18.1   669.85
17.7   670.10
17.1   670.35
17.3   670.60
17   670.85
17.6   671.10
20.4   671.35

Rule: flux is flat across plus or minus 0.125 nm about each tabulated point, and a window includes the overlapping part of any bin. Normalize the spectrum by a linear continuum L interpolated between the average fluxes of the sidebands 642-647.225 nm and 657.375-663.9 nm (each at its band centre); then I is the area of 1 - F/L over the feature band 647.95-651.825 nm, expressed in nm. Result 0.246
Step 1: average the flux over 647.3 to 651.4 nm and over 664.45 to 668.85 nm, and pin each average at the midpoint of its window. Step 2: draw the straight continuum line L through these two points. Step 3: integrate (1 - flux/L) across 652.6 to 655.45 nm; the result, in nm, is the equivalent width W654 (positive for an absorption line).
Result -0.20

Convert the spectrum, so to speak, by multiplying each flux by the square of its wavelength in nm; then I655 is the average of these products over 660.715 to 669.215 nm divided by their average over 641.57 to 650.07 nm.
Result 1.06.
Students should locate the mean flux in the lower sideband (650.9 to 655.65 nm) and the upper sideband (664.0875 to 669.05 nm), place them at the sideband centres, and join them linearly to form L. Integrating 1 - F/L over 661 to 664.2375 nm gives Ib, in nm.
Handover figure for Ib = 0.05 nm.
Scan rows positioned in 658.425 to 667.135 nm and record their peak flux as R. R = 27.8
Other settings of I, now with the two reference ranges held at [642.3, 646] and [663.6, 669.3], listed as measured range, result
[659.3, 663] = -0.02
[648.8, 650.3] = 0.12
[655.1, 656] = -0.22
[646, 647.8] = -0.02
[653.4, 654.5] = 0.00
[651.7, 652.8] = 0.02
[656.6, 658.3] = -0.40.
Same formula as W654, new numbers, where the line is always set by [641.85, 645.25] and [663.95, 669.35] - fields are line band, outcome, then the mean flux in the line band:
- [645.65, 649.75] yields 0.009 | 17.3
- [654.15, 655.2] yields -0.192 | 20.5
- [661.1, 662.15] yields -0.023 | 17.7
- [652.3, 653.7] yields 0.060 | 16.6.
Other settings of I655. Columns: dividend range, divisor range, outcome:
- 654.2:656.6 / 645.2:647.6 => 1.68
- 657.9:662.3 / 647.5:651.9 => 1.20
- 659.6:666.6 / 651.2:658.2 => 0.81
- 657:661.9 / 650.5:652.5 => 1.16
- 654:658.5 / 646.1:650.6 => 1.54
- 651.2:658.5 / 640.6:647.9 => 1.32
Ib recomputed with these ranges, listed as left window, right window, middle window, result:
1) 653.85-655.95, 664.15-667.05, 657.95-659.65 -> -0.39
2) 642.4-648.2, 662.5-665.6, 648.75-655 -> 0.05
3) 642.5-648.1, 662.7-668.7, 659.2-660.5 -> -0.01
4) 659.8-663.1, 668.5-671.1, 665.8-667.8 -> 0.02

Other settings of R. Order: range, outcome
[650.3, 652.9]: 17.9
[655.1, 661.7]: 59.8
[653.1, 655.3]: 22.6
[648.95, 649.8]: 16.4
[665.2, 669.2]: 18.2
